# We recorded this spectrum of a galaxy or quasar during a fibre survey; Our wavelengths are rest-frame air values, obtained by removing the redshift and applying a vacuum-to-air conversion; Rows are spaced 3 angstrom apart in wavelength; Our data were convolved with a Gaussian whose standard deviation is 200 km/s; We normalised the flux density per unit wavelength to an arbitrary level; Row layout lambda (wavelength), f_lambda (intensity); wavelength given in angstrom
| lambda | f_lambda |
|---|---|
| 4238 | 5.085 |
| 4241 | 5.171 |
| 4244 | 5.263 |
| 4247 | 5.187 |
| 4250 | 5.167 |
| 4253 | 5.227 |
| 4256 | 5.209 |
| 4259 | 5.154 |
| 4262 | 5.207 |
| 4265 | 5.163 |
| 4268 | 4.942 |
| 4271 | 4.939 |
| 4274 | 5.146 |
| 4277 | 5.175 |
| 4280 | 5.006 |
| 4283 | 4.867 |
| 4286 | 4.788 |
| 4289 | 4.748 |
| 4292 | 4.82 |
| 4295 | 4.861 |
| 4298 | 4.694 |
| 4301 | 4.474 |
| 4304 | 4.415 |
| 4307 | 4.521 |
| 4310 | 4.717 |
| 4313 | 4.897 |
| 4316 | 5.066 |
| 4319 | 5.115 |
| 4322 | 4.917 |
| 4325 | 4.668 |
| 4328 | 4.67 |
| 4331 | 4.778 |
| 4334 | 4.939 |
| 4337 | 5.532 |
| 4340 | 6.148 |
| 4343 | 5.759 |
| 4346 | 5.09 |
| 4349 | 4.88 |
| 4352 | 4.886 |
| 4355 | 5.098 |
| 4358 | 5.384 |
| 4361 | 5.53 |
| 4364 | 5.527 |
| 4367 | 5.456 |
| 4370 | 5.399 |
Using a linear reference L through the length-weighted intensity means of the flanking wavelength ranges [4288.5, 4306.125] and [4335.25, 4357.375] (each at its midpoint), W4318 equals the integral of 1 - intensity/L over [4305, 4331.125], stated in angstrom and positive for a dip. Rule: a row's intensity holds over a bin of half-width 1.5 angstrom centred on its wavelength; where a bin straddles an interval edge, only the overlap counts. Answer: 0.71 angstrom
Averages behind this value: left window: 4.66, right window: 5.34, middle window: 4.81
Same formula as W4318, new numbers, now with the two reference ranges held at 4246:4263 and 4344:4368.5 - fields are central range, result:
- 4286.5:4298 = 0.9 angstrom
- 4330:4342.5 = -0.4 angstrom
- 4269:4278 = 0.2 angstrom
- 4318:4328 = 0.7 angstrom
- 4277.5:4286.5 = 0.5 angstrom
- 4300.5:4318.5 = 1.7 angstrom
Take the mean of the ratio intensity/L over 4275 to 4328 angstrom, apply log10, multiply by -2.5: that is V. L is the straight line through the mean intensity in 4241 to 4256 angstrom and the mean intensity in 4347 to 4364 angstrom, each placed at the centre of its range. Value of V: 0.08 mag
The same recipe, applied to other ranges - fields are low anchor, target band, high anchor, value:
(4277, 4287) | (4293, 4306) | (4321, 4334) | 0.06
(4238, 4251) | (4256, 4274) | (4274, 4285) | 0.00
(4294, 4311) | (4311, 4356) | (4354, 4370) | -0.02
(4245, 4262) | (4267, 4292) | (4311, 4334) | 0.03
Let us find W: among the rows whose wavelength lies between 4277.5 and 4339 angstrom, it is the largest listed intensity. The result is 5.532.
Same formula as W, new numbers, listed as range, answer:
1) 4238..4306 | 5.263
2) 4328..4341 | 6.148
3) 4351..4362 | 5.53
